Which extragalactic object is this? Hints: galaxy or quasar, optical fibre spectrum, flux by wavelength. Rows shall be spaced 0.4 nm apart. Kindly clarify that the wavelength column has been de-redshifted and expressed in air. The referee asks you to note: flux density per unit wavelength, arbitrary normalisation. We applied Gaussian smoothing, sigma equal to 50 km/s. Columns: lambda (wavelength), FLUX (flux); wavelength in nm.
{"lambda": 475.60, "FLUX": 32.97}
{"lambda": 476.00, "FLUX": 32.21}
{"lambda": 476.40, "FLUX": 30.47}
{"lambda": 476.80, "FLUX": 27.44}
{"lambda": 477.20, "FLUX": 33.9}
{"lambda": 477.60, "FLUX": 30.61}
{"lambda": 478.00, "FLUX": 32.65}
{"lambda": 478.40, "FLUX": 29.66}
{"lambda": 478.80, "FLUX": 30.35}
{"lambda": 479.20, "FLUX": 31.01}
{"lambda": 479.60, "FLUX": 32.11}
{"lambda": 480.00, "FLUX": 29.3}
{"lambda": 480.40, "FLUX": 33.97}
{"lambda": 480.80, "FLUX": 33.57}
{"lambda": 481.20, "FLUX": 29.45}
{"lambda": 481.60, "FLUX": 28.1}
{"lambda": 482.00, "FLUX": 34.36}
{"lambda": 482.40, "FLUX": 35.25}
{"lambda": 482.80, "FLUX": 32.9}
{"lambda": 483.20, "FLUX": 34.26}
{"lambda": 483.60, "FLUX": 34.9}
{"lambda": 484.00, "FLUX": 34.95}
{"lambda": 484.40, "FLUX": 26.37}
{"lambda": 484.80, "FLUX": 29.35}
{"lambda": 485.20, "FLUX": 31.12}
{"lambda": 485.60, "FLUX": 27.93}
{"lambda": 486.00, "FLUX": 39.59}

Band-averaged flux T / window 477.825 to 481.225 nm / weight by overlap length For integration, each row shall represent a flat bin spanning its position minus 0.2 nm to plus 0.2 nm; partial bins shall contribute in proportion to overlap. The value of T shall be 31.4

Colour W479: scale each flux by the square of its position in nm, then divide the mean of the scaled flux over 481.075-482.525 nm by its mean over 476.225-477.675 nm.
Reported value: 1.06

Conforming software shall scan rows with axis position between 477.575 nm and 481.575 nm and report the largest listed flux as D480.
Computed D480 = 33.97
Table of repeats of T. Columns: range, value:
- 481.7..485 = 32.7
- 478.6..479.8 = 31.2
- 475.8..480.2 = 30.9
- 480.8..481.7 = 29.9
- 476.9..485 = 31.8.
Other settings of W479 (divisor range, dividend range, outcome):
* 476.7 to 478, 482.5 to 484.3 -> 1.11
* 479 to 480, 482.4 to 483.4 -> 1.11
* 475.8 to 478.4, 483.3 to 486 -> 1.05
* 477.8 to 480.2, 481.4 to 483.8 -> 1.10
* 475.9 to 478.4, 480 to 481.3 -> 1.05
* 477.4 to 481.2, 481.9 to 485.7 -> 1.05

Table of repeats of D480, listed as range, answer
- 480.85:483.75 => 35.25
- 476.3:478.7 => 33.9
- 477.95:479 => 32.65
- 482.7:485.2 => 34.95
